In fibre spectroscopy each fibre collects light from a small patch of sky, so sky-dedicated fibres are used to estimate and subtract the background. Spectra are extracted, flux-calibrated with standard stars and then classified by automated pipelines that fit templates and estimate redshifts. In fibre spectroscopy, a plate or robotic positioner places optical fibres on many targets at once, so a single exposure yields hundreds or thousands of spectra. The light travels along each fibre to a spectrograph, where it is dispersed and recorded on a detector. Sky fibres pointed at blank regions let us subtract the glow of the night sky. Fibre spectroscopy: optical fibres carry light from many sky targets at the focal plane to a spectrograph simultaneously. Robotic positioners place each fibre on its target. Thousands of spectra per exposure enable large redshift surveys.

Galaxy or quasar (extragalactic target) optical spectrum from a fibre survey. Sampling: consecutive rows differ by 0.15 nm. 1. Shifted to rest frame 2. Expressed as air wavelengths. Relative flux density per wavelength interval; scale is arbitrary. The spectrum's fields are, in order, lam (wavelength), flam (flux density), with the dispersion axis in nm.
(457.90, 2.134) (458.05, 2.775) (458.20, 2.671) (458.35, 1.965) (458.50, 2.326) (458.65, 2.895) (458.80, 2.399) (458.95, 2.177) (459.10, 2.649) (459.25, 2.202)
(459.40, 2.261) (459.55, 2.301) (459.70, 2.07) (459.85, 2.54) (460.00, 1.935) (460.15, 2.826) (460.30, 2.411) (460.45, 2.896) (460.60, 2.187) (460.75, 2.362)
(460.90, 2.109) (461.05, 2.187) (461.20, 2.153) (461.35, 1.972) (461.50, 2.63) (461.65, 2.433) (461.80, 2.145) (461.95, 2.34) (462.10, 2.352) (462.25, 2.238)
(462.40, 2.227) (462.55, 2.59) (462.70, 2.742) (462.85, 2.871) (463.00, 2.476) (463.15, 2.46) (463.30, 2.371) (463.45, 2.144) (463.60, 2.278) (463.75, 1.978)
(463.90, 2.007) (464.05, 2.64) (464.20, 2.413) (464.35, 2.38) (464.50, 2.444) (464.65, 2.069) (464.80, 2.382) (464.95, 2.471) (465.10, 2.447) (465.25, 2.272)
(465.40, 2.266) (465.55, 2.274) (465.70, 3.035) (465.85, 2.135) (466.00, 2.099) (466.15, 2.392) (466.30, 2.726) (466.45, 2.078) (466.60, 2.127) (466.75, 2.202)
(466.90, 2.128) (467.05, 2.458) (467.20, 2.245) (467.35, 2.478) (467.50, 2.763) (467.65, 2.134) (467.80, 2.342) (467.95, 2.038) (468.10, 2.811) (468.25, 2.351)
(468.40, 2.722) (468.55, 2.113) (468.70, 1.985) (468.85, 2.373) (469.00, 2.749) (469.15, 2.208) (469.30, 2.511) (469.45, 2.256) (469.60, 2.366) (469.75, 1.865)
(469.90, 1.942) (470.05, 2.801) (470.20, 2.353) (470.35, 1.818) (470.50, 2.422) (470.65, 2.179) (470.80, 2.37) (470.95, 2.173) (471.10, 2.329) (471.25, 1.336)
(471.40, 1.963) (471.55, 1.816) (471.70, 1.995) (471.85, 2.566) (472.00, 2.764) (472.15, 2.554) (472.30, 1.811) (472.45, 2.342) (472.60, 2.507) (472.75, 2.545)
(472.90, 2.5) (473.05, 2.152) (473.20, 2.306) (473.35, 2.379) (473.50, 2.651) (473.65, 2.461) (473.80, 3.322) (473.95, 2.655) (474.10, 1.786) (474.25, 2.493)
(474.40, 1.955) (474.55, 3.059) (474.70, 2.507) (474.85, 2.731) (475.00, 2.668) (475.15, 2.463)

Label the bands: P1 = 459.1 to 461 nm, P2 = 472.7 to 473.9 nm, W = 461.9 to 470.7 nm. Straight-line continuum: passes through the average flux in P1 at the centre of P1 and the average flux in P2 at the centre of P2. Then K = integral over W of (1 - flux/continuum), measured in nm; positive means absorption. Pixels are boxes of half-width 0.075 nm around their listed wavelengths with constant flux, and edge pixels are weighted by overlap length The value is 0.34 nm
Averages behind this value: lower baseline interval 2.35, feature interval 2.35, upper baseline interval 2.54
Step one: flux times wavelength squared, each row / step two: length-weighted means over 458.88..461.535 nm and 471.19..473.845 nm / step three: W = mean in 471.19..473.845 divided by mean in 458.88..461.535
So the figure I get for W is 1.06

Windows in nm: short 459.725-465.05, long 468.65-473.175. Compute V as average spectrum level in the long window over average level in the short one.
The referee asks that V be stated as 1.0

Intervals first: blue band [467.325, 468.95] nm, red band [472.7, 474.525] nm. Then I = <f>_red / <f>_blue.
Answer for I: 1.03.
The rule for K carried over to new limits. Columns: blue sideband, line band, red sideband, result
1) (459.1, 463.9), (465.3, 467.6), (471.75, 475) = 0.042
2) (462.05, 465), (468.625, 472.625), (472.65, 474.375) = 0.337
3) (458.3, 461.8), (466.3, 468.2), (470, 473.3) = -0.040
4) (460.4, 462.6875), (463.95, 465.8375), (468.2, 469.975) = -0.082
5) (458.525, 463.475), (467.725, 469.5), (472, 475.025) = 0.047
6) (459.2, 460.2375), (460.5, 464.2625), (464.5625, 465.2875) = -0.023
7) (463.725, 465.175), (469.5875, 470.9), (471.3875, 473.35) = 0.050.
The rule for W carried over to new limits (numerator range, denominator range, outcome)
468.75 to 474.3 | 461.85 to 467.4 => 1.01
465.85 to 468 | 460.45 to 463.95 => 1.01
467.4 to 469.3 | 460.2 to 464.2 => 1.04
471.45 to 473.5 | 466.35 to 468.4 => 1.02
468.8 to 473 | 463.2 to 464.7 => 1.02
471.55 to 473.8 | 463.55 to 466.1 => 1.07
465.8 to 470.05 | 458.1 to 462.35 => 1.02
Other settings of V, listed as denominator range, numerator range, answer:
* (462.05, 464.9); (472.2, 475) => 1.04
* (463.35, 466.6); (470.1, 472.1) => 0.93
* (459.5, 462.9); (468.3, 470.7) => 0.97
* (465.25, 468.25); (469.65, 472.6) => 0.93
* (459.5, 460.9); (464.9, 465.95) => 1.01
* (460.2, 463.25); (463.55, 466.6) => 0.98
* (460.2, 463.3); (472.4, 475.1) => 1.05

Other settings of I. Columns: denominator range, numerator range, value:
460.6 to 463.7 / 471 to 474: 1.00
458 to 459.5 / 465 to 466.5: 0.98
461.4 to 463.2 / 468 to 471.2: 0.94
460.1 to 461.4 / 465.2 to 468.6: 1.01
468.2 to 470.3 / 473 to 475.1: 1.08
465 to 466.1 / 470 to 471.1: 0.97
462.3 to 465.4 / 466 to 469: 0.99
